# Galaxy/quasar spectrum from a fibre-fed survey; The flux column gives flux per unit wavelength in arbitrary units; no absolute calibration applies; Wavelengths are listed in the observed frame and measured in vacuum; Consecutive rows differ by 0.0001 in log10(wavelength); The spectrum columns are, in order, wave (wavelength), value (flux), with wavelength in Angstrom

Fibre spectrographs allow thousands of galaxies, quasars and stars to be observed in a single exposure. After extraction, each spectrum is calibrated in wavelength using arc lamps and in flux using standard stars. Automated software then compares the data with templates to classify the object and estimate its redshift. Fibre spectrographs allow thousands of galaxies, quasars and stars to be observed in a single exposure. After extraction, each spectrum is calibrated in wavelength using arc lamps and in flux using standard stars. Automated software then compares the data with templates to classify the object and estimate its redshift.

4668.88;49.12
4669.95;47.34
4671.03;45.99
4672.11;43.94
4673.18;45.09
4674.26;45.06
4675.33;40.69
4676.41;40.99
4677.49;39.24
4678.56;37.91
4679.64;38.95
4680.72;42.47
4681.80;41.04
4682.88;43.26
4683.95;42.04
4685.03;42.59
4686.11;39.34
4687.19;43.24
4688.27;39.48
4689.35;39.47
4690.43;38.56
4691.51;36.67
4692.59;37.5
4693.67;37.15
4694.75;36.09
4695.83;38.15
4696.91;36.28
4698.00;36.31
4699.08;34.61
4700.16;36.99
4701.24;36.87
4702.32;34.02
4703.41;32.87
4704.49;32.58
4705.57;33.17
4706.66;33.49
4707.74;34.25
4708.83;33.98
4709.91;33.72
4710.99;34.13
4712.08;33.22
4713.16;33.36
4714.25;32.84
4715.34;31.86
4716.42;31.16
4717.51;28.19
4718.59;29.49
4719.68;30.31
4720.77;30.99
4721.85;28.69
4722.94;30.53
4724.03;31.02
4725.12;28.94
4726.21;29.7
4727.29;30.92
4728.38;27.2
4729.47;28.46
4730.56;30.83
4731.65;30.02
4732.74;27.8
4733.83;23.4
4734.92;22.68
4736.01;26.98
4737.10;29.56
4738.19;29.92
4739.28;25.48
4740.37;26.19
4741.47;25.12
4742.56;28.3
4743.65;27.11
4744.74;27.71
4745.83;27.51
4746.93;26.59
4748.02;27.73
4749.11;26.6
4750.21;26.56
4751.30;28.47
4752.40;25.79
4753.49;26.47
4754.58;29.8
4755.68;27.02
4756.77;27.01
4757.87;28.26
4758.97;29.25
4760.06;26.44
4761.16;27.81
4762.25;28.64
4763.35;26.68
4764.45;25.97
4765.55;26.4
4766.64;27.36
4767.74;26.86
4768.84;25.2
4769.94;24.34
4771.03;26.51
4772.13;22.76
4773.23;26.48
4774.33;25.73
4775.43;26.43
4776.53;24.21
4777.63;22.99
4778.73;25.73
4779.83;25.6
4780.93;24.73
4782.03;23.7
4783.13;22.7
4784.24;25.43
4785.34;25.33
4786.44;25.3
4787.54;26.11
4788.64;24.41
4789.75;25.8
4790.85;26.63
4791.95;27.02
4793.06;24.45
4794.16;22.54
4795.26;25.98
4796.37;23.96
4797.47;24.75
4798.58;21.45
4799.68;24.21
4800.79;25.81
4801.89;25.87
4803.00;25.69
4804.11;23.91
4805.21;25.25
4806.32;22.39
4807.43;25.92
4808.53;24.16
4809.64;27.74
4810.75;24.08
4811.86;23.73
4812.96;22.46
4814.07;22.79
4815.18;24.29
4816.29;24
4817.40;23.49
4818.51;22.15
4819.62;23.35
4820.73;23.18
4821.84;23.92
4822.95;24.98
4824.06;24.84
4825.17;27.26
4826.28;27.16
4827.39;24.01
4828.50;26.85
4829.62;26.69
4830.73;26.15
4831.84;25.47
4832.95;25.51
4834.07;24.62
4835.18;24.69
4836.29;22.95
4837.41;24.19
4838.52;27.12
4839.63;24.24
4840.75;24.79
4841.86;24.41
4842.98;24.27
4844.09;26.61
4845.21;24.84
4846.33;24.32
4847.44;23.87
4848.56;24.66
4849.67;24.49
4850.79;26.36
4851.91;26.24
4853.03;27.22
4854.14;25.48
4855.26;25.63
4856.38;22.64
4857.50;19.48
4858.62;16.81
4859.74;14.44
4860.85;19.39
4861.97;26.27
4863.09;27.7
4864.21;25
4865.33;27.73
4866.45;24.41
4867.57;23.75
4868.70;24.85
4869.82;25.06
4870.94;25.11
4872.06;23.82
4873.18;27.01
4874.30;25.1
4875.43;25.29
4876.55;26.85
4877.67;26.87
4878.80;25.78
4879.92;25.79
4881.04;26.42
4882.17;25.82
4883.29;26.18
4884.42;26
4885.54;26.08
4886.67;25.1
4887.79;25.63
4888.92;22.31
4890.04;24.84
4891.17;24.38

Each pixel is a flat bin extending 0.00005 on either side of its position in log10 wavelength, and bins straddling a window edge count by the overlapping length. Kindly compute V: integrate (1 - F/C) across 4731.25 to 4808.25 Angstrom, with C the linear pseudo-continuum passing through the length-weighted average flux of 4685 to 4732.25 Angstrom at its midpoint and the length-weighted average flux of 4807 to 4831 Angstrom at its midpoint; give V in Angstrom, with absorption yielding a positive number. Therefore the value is 7.3 Angstrom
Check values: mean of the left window 33.7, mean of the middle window 26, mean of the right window 24.7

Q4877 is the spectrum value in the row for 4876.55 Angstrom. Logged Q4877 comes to 26.85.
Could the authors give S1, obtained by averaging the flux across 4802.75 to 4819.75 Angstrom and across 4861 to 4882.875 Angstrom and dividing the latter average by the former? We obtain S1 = 1.06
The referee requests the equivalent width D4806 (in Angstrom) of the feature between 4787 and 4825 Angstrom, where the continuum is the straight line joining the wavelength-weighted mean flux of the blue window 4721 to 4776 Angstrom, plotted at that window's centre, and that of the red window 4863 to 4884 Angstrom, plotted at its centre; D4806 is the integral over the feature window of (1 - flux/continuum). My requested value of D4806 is 3.0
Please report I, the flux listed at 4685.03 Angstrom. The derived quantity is 42.59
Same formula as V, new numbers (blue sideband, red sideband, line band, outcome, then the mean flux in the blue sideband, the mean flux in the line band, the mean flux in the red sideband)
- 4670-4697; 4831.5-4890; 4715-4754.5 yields 8.6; 40.6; 28.2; 24.7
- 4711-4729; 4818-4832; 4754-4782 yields 1.8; 30.6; 26.3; 25.1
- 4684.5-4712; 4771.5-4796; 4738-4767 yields 1.9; 36.4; 27.2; 25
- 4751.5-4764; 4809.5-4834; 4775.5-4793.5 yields 0.9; 27.6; 25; 24.7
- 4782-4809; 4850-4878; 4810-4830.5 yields 0.1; 24.8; 24.5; 24.3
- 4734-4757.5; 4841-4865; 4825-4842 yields -0.6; 27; 25.4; 23.9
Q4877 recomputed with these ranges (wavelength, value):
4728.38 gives 27.2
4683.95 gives 42.04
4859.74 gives 14.44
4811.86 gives 23.73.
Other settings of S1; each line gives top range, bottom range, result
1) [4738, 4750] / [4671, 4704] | 0.69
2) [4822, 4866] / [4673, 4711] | 0.65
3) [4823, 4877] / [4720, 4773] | 0.90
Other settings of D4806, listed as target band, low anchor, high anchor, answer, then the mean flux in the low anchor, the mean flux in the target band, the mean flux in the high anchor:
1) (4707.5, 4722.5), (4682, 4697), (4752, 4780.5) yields 1.4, 39.4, 31.8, 26.4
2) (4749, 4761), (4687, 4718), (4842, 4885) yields 1.6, 35.1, 27.5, 24.7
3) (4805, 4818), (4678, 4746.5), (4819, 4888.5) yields 1.5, 33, 24.1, 24.8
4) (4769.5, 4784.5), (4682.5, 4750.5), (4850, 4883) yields 2.2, 32.2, 24.8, 24.6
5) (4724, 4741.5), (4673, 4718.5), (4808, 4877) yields 3.1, 37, 27.9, 24.5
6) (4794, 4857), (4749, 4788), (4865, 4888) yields 2.7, 26.1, 24.7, 25.6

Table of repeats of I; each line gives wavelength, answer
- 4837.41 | 24.19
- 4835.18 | 24.69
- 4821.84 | 23.92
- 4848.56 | 24.66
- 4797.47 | 24.75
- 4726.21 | 29.7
